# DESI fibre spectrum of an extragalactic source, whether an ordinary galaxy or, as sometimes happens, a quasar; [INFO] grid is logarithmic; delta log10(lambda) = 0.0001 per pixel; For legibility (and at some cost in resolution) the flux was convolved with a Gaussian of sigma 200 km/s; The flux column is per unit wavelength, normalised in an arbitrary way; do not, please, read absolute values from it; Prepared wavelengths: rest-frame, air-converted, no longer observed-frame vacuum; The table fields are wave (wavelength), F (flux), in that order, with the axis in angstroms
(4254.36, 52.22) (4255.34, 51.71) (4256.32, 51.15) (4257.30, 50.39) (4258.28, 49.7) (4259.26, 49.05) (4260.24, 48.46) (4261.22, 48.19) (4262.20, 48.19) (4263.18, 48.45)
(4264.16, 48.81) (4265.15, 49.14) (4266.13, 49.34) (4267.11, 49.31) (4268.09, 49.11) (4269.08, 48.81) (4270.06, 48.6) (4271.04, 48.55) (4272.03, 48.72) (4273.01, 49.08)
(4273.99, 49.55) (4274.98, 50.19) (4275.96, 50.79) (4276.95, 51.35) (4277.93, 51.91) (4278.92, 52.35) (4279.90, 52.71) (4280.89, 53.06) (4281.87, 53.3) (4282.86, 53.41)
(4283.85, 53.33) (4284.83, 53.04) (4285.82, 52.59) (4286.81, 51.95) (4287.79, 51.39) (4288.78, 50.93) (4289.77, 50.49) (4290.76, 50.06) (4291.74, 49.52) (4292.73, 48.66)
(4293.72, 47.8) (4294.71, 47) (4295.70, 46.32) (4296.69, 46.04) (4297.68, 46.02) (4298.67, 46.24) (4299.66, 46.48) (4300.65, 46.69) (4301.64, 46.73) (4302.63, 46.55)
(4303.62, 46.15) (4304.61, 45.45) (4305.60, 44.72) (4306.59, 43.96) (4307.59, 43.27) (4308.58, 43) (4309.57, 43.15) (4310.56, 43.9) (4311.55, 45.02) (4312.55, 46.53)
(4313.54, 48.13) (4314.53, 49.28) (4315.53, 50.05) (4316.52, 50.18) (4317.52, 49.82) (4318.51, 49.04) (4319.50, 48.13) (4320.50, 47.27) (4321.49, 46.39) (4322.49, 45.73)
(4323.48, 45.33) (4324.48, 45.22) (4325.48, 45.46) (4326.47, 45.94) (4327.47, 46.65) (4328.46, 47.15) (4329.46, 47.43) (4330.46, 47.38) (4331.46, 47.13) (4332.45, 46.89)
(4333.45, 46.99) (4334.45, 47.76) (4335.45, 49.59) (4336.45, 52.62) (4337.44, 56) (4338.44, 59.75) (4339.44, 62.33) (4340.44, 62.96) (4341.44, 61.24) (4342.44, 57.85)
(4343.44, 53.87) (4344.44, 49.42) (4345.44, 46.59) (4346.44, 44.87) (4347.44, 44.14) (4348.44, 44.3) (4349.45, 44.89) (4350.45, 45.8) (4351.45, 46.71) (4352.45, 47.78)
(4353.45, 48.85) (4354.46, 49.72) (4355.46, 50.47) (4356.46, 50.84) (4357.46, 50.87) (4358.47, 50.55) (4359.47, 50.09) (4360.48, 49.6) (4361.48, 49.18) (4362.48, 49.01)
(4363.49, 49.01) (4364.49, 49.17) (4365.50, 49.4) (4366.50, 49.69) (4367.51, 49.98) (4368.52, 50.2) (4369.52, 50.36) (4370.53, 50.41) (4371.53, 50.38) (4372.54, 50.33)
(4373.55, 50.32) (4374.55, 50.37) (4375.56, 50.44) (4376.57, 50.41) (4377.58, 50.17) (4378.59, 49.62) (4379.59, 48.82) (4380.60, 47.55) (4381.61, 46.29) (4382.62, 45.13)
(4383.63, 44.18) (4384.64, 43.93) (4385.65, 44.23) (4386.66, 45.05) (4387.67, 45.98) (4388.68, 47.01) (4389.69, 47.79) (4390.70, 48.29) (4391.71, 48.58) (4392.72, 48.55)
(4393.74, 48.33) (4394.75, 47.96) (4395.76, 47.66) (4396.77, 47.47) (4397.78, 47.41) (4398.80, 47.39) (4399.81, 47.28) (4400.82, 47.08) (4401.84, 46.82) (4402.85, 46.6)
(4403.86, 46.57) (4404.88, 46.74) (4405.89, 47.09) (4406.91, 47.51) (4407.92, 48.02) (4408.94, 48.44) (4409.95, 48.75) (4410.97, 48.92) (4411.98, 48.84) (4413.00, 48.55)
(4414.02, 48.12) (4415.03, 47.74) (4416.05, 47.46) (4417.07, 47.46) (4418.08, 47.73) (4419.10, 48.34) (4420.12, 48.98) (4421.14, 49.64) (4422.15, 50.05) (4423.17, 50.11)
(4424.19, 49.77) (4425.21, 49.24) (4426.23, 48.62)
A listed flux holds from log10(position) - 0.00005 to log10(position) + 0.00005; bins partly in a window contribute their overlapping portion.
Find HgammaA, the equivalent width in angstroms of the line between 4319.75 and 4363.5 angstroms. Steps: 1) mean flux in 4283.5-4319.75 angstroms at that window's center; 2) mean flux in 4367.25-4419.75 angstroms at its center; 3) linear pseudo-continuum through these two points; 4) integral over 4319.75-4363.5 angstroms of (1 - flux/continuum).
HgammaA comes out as -1.5 angstroms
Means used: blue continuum 47.8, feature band 49.5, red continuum 48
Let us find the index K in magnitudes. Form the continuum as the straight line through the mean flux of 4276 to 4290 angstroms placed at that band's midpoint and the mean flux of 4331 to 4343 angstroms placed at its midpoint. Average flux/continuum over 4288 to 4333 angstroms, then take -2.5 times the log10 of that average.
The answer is 0.139 mag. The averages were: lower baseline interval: 52.2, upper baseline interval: 54.3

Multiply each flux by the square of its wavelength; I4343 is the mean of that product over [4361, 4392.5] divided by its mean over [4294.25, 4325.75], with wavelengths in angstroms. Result 1.1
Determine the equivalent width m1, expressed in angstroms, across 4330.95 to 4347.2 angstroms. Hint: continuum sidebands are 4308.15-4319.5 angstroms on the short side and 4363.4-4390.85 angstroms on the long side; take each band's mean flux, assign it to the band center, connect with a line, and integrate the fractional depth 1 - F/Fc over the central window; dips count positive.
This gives -1.7 angstroms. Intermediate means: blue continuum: 47.2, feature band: 52.7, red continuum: 48.4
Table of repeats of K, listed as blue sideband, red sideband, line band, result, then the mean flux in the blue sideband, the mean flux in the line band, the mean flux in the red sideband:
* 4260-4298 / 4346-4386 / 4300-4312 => 0.10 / 49.9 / 44.9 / 48.5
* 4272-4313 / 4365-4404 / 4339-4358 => -0.05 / 48.6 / 50.7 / 48.1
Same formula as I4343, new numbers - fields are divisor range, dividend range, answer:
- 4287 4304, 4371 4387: 1.04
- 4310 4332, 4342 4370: 1.06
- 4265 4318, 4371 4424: 1.03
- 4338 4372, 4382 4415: 0.95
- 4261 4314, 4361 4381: 1.06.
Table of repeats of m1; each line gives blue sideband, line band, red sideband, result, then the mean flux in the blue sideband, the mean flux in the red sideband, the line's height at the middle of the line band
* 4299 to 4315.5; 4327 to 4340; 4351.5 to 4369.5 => -0.8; 45.7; 49.6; 47.6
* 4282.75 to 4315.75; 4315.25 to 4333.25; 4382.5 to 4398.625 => 0.1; 47.7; 46.8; 47.4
